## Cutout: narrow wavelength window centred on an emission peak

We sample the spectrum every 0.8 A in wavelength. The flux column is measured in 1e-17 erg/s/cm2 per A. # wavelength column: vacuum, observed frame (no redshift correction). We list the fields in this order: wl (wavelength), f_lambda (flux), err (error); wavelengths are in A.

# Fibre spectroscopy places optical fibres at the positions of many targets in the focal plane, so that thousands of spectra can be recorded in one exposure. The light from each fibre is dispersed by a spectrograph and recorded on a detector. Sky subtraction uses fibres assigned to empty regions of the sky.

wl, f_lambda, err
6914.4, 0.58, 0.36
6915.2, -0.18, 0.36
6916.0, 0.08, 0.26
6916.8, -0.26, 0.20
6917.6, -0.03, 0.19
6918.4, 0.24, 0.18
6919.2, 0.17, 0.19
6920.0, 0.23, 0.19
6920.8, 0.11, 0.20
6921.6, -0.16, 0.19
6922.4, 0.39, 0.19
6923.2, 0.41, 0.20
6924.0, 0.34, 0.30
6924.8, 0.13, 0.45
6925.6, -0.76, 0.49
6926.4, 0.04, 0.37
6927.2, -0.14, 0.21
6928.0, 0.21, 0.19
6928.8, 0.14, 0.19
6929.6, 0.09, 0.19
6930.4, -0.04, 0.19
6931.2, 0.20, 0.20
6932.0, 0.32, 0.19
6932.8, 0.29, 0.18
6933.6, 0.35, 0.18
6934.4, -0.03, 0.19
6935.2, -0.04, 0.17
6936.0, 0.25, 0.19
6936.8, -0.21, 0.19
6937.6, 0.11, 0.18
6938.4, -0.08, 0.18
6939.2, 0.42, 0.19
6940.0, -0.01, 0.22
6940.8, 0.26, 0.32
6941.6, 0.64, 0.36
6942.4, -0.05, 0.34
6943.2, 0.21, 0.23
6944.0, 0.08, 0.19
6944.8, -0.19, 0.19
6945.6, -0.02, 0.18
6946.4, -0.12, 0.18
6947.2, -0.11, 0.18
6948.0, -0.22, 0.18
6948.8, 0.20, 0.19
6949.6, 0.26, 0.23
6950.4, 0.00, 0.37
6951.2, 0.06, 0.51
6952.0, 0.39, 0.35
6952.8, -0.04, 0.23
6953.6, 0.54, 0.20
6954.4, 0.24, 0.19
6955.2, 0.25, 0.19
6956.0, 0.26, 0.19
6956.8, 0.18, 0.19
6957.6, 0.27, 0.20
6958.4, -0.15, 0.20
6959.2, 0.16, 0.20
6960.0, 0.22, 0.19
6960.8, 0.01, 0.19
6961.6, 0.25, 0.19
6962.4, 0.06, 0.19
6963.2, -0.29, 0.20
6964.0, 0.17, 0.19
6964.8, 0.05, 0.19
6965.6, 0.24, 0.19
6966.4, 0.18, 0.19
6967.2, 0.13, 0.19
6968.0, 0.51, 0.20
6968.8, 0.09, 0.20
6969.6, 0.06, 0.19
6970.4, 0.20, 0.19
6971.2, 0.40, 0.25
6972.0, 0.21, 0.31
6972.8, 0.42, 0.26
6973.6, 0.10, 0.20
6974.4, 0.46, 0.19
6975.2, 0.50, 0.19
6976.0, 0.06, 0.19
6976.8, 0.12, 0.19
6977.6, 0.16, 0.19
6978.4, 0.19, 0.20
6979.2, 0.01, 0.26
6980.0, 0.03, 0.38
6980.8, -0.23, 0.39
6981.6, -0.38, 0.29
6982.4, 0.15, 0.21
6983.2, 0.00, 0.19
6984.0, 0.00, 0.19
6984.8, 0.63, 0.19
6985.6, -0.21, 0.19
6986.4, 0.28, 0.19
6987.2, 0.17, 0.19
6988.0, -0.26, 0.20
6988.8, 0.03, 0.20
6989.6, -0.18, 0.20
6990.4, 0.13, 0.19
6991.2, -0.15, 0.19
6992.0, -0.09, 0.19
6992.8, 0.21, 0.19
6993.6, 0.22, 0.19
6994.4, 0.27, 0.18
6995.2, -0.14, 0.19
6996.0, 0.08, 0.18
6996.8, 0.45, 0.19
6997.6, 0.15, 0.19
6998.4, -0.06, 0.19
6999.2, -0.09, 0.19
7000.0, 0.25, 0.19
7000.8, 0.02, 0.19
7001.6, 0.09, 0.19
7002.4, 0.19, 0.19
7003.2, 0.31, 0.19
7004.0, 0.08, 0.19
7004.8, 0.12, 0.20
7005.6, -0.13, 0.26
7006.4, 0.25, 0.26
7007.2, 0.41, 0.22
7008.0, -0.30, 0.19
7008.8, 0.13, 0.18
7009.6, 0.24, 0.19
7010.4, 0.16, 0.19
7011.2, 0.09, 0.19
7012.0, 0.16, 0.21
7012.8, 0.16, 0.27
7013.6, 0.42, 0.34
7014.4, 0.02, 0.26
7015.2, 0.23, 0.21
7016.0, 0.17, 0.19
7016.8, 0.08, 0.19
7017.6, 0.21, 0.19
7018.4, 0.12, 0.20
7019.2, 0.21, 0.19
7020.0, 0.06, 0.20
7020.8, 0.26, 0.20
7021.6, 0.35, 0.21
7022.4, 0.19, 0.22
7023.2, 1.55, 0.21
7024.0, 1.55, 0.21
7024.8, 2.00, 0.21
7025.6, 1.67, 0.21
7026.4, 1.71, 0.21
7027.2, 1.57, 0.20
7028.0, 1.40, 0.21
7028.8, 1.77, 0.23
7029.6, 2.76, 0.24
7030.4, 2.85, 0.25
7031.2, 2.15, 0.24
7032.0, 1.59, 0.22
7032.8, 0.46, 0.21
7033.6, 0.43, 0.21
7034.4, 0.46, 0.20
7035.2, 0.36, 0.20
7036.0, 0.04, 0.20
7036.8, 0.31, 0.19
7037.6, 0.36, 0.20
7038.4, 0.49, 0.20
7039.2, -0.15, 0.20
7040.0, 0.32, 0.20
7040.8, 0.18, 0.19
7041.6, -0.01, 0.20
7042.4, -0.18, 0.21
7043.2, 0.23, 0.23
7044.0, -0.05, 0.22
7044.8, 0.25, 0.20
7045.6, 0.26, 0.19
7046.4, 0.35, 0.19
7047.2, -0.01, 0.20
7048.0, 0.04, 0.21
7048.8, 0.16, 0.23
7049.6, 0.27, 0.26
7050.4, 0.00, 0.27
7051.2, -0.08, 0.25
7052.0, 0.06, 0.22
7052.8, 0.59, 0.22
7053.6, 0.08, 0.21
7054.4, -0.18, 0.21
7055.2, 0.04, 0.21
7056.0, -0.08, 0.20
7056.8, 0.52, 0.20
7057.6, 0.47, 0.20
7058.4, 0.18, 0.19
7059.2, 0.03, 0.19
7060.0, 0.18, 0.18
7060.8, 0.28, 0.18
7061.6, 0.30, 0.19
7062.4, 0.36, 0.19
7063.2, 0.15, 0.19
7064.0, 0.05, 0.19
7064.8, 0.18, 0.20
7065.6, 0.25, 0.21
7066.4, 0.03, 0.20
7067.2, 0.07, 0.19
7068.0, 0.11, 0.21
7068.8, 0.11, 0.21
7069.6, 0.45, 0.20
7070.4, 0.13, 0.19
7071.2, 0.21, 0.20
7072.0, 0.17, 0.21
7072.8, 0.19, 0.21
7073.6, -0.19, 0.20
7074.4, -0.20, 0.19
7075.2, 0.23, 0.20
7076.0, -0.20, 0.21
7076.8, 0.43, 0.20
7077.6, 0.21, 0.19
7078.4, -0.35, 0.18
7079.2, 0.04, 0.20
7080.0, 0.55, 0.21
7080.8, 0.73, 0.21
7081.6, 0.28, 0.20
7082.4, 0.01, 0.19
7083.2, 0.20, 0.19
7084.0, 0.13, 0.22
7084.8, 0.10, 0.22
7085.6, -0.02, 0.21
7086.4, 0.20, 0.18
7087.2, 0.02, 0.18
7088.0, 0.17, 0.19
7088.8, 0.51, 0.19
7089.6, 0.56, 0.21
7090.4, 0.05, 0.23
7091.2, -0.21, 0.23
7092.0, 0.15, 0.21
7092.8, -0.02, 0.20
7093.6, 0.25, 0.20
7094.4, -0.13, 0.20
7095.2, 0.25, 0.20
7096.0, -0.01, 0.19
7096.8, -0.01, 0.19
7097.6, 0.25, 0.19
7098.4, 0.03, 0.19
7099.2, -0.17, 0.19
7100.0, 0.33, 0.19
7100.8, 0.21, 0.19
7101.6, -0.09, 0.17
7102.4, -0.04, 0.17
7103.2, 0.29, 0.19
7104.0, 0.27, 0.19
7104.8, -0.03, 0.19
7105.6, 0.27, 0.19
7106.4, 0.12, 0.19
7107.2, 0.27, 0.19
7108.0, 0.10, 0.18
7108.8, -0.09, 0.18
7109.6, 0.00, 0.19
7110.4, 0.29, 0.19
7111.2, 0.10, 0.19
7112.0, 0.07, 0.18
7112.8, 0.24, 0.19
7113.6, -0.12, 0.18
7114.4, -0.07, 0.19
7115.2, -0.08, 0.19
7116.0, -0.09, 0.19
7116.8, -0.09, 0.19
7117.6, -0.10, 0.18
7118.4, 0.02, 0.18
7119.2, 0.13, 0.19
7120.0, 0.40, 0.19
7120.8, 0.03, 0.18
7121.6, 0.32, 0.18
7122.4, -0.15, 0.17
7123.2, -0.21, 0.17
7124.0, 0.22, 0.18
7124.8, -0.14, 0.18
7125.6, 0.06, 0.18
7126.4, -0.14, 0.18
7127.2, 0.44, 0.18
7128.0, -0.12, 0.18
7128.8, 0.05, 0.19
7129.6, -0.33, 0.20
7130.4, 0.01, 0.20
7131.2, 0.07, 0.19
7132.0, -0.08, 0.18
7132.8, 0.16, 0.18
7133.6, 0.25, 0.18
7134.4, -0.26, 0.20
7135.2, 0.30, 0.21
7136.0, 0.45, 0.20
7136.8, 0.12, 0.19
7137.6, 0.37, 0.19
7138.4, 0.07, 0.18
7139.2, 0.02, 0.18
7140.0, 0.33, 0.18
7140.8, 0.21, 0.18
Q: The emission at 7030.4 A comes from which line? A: [O II] 3727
